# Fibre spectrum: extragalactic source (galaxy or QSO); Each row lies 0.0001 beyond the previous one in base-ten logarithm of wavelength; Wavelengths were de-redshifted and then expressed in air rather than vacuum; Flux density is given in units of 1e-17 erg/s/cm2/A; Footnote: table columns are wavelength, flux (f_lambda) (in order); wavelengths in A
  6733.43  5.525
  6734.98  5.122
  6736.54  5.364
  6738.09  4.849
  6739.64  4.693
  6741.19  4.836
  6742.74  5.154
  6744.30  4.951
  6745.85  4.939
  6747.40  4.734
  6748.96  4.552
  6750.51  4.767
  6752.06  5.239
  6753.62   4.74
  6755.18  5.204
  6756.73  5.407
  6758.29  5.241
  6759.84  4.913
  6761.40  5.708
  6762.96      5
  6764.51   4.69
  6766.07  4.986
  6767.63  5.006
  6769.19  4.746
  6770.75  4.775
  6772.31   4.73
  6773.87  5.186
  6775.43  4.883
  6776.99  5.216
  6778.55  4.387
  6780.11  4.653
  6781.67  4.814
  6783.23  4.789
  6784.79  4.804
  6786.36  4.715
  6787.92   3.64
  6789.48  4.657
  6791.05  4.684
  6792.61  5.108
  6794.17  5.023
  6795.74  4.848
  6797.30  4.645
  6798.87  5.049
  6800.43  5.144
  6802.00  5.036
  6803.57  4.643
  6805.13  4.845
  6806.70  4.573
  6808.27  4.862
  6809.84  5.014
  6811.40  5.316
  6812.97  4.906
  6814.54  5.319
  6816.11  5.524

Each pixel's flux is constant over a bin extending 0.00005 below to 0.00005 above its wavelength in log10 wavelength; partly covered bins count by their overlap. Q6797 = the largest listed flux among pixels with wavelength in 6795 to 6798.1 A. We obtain 4.848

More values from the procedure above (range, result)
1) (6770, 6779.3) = 5.216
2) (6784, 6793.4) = 5.108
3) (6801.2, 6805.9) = 5.036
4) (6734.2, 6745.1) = 5.364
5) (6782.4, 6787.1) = 4.804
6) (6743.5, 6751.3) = 4.951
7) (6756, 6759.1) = 5.407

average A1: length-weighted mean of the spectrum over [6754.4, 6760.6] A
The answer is 5.2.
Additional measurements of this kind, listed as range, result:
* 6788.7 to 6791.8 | 4.66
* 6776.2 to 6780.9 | 4.76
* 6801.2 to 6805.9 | 4.84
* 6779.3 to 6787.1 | 4.75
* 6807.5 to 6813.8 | 5.03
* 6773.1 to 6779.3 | 4.92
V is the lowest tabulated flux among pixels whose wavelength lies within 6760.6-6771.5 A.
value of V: 4.69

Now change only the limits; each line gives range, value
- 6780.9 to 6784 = 4.789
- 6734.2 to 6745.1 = 4.693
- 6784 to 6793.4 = 3.64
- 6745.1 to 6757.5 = 4.552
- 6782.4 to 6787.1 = 4.715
